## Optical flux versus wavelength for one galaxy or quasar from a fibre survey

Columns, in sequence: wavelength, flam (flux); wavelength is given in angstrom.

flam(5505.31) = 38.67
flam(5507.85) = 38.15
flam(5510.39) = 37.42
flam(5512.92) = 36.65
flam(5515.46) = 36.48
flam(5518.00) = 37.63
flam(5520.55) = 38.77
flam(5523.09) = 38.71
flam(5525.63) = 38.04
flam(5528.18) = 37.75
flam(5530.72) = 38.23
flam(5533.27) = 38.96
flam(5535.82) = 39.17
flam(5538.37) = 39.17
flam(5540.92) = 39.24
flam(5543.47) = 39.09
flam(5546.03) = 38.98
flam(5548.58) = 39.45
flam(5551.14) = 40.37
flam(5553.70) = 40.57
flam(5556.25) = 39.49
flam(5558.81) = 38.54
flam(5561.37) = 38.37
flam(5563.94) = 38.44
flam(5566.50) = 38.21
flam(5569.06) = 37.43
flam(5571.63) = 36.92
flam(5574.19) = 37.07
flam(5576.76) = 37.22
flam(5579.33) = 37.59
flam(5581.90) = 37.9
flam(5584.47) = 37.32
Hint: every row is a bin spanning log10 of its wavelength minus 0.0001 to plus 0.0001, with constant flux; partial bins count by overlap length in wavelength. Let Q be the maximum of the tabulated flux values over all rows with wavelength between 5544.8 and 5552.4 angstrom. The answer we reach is 40.37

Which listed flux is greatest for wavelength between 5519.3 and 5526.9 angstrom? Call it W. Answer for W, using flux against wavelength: 38.77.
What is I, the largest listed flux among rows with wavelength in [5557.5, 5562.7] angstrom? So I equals 38.54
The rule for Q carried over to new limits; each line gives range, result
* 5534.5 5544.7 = 39.24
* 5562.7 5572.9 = 38.44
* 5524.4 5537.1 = 39.17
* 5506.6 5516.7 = 38.15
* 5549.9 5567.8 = 40.57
